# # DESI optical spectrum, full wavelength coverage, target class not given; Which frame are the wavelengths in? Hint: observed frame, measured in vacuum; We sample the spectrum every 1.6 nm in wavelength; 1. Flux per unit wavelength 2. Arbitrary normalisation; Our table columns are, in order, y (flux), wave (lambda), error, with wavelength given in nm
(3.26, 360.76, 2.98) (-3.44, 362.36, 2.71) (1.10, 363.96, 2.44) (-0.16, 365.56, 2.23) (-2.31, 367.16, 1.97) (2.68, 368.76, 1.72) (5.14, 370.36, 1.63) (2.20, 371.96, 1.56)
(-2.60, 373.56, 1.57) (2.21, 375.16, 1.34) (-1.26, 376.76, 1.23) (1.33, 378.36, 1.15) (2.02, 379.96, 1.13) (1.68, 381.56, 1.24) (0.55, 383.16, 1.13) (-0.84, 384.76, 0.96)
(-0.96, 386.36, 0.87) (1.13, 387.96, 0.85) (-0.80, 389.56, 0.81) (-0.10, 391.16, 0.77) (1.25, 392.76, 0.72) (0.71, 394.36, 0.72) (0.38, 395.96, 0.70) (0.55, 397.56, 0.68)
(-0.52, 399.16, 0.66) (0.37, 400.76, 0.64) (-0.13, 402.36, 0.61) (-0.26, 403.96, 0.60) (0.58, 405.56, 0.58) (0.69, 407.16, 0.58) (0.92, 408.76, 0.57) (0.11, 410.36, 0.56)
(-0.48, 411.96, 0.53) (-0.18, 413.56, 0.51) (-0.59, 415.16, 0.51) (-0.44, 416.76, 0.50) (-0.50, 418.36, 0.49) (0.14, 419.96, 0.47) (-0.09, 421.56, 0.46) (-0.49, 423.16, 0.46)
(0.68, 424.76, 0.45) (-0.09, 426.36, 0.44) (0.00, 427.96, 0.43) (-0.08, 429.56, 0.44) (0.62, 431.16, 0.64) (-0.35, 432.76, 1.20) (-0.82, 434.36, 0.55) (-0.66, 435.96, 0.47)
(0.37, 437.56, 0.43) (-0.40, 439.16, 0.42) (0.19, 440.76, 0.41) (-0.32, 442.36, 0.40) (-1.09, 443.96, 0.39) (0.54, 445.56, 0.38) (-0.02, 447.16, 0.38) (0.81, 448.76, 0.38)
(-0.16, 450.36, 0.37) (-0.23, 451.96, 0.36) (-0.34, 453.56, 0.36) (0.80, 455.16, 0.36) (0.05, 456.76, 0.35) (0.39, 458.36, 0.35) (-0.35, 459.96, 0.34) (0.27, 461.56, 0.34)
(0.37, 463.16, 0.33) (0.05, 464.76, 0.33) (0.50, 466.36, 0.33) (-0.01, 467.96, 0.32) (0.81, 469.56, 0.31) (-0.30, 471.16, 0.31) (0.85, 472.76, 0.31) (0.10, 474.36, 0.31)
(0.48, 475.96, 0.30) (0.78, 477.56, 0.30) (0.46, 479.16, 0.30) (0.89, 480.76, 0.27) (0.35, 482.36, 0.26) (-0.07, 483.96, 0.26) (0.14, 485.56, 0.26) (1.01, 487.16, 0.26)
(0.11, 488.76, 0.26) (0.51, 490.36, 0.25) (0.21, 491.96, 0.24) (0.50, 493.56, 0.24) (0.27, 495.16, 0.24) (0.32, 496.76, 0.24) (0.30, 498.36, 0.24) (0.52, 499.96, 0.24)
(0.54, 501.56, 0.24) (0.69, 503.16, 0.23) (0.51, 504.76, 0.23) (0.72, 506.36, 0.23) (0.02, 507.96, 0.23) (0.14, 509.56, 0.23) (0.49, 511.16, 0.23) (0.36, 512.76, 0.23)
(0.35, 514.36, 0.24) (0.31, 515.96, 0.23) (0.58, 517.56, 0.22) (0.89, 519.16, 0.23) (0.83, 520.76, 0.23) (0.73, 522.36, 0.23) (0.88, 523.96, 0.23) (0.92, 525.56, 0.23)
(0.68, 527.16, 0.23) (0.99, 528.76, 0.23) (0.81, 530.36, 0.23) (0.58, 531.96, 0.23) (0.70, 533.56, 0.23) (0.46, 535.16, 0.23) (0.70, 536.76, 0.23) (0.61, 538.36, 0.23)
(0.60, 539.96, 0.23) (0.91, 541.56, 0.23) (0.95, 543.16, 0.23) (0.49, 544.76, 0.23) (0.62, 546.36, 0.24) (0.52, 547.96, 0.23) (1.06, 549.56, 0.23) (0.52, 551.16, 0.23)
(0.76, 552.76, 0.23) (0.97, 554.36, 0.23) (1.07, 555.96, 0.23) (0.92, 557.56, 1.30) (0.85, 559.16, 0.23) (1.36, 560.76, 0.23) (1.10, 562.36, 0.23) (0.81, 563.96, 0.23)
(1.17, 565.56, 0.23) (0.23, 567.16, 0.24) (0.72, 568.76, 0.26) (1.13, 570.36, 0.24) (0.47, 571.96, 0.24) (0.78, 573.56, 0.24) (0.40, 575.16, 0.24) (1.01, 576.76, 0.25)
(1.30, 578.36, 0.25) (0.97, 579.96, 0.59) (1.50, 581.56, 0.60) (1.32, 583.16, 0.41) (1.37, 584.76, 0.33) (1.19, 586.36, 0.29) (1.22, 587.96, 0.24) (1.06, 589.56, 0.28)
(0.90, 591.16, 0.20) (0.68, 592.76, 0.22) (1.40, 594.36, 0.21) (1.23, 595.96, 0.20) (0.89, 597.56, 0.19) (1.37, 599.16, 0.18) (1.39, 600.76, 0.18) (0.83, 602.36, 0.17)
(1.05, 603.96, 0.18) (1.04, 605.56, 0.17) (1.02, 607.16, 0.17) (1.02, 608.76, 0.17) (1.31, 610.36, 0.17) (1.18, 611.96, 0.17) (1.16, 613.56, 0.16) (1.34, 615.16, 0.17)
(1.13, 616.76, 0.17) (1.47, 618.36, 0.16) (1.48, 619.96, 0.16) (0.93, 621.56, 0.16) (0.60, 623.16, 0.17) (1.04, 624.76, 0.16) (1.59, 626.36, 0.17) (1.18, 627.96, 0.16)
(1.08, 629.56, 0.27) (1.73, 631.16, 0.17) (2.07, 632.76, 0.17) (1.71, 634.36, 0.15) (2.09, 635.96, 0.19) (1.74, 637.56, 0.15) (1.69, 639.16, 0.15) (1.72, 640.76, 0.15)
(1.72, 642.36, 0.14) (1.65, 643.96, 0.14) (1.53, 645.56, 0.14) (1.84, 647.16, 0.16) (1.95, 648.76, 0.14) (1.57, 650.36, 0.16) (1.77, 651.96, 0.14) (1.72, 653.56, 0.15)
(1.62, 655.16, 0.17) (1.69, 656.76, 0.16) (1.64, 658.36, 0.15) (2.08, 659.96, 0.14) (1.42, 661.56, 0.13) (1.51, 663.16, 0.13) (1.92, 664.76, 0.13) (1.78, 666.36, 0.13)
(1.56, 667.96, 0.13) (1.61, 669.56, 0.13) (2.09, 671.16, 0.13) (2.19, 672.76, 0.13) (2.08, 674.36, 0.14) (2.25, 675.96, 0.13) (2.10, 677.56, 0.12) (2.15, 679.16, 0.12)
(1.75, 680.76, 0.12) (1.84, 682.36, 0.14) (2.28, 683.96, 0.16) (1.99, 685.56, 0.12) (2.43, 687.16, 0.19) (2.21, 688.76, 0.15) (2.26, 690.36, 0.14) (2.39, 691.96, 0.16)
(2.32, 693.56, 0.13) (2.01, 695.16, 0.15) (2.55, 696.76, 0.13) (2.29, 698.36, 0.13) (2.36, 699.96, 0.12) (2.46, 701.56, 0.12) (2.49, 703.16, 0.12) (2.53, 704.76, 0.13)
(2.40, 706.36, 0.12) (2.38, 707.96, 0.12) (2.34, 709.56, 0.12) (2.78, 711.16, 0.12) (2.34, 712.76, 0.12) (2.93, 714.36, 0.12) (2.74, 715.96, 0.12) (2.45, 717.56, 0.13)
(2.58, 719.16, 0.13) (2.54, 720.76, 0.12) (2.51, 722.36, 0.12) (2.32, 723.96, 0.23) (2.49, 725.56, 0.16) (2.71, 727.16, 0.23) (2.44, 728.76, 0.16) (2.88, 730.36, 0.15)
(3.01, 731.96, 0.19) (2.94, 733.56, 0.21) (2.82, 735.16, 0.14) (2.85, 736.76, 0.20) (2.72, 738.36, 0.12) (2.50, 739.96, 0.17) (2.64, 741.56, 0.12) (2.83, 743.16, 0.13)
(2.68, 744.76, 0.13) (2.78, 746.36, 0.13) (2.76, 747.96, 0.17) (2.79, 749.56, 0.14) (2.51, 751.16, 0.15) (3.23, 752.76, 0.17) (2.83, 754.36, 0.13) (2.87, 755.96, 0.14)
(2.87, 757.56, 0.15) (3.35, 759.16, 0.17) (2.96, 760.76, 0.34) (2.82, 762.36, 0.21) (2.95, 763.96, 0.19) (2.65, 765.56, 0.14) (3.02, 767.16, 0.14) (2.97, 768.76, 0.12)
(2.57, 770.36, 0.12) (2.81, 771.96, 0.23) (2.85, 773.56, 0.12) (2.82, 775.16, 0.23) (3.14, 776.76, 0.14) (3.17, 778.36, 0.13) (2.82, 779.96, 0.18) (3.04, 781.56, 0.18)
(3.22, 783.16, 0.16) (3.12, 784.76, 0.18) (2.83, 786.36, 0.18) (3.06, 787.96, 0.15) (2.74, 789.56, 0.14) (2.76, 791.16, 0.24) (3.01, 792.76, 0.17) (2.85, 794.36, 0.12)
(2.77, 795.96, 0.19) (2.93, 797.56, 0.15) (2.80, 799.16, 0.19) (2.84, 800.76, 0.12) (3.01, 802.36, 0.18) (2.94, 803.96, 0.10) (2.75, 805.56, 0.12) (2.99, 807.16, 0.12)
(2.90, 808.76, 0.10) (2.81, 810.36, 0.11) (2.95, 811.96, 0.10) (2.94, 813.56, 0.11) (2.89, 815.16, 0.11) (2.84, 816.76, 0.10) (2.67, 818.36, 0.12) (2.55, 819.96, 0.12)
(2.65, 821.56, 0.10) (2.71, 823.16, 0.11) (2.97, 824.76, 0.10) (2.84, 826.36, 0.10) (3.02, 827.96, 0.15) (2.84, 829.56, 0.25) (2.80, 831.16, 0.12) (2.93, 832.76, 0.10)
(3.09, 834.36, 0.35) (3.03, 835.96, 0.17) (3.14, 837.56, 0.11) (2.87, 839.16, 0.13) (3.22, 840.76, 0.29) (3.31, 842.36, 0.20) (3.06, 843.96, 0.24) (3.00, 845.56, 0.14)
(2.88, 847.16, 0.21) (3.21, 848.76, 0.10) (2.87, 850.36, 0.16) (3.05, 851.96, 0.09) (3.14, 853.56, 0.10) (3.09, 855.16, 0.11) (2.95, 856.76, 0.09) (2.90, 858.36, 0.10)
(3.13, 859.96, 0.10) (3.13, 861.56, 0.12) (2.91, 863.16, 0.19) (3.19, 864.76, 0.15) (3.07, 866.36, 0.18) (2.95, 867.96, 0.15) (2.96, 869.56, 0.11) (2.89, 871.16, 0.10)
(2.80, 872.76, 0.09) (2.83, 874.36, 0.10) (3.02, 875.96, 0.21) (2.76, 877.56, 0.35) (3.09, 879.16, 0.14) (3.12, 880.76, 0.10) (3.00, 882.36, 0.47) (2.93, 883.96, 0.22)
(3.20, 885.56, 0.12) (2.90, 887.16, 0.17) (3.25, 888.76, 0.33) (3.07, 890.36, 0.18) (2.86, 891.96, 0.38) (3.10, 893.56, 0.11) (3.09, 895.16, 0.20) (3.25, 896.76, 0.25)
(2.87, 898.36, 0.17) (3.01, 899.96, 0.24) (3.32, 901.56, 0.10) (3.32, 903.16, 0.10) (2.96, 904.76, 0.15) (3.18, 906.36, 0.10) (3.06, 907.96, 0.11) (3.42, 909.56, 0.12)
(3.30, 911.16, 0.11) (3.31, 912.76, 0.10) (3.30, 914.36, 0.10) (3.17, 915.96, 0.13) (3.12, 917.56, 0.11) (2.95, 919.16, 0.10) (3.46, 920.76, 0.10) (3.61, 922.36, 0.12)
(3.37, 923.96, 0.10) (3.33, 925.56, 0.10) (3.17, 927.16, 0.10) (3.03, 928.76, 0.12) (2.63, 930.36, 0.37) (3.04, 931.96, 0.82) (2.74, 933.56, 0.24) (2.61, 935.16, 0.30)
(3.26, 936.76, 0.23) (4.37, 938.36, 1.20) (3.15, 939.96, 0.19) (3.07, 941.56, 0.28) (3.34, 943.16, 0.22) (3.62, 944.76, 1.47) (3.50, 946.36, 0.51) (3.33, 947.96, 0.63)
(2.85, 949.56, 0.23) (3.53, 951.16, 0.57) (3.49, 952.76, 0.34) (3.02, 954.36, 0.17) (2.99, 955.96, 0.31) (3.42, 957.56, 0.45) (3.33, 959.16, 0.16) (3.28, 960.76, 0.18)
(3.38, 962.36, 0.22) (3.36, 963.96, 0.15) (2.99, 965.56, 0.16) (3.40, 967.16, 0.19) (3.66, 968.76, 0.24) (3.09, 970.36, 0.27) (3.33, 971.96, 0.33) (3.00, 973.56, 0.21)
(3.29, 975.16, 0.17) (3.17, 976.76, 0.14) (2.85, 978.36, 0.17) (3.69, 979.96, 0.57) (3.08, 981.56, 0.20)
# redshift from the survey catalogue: 0.585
